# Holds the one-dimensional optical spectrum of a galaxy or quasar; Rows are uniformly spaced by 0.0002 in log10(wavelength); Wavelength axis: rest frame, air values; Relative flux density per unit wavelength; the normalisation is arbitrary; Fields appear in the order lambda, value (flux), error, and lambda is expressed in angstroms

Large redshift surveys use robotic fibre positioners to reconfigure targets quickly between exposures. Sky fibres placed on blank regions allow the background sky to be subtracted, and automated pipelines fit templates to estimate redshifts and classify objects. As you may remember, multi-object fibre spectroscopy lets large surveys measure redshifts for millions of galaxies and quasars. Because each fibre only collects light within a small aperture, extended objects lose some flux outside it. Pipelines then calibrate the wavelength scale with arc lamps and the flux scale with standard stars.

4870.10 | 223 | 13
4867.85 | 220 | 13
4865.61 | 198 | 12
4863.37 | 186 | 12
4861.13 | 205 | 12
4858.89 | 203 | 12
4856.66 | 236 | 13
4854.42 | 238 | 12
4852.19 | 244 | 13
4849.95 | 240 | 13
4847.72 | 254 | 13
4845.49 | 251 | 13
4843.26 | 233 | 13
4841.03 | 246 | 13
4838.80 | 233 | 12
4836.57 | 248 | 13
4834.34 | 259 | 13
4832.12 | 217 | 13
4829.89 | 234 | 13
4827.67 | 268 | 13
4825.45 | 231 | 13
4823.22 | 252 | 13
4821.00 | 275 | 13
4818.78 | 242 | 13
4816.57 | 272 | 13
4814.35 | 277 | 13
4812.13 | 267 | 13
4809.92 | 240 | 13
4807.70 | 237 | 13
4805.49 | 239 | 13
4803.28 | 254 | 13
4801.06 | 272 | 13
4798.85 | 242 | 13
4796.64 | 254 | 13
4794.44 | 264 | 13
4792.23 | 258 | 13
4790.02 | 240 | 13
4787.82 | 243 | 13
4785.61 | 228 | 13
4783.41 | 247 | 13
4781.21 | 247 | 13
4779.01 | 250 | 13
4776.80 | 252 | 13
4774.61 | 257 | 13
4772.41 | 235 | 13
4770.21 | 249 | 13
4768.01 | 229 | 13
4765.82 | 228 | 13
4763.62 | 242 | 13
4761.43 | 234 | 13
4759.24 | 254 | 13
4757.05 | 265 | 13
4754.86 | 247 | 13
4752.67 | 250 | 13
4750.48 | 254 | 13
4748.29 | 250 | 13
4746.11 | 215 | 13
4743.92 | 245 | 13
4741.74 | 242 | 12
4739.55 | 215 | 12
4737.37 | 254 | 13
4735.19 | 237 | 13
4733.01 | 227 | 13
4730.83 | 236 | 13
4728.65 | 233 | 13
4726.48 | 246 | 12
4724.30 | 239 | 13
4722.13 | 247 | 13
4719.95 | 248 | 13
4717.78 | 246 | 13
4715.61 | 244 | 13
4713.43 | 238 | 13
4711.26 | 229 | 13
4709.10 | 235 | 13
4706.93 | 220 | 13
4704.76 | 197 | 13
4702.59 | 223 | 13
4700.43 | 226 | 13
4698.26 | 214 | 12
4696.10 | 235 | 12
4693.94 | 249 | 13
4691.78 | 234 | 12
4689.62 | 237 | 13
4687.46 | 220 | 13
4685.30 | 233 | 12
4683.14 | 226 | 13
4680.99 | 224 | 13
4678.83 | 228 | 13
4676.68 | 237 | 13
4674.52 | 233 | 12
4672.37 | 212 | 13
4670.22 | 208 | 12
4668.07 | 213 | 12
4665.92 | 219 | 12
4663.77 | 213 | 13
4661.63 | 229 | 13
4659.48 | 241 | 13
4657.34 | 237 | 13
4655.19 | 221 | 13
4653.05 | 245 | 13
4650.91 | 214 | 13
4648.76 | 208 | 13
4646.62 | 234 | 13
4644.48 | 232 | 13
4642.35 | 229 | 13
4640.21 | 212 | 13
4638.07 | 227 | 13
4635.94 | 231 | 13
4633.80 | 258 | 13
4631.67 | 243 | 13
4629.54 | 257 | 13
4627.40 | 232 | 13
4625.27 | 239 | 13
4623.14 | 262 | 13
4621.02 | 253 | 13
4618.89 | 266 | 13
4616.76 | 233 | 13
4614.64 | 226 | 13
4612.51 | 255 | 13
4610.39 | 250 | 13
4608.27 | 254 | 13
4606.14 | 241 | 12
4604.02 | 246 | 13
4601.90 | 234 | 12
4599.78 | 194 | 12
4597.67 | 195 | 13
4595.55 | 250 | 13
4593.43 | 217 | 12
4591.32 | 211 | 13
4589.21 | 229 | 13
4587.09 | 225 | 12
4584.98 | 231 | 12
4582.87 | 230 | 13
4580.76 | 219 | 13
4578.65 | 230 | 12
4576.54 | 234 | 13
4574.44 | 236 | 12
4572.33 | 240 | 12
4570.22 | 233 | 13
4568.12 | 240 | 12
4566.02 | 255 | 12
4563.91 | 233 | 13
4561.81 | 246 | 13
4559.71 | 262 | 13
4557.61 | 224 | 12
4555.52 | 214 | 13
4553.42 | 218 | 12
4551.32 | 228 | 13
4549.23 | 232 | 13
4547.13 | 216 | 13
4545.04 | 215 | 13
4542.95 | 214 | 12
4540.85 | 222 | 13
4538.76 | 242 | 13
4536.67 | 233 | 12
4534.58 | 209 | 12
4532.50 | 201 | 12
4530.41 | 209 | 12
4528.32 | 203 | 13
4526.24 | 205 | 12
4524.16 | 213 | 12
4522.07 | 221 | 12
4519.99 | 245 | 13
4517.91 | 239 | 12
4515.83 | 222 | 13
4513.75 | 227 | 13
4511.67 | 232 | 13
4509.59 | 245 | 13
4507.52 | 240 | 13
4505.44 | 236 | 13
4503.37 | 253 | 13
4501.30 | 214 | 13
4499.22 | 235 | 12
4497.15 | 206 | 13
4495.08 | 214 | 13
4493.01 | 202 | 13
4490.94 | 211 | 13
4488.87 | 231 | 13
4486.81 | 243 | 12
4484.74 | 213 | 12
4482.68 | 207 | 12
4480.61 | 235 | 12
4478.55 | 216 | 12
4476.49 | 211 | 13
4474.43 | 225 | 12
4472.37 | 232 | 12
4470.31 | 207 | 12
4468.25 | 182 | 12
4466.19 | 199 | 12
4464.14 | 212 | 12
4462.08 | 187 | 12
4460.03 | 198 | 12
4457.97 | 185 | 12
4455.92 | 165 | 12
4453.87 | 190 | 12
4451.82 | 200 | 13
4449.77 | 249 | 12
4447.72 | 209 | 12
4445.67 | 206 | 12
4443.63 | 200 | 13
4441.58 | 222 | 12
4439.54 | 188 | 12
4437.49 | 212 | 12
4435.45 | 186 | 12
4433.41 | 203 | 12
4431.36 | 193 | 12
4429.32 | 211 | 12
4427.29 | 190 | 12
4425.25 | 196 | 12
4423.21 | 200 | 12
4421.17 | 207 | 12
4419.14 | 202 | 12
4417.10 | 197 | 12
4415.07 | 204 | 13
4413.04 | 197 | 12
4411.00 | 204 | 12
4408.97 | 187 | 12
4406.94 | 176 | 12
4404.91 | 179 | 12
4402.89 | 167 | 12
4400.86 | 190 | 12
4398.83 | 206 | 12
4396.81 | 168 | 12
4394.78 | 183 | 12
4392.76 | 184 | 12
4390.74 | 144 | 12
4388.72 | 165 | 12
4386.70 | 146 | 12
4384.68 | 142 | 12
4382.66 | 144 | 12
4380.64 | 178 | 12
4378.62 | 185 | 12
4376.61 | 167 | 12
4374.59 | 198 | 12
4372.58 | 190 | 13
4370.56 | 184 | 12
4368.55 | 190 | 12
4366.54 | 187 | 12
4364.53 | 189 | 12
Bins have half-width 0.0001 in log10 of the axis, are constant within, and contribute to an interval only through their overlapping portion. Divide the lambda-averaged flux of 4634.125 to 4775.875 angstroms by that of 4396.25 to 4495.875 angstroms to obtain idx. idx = 1.2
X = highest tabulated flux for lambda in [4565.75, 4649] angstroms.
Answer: 266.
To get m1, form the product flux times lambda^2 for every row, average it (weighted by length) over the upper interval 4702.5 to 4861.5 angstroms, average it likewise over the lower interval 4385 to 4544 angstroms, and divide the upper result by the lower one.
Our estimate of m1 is 1.3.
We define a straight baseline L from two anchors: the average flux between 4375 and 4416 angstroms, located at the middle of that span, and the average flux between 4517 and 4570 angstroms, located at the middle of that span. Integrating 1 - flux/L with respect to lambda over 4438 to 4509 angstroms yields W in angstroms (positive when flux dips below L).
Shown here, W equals -3.6 angstroms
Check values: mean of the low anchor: 176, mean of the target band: 213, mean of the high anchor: 226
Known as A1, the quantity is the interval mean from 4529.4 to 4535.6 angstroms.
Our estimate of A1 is 206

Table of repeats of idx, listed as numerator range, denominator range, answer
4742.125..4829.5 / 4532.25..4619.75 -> 1.08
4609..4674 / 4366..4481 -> 1.21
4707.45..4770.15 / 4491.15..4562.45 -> 1.07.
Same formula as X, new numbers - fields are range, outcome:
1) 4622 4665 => 262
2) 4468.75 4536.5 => 253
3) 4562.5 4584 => 255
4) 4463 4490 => 243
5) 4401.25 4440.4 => 212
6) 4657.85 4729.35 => 249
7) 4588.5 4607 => 250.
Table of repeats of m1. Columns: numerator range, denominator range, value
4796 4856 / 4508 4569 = 1.24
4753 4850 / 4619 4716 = 1.14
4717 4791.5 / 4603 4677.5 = 1.08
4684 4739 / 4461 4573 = 1.14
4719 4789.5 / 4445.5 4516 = 1.26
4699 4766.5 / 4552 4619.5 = 1.09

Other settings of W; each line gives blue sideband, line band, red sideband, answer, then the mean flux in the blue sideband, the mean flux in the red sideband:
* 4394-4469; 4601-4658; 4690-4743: -4.1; 196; 234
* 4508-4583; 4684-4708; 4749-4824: 1.5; 228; 250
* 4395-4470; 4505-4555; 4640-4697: -3.5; 196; 227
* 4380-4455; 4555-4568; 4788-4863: -1.9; 190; 246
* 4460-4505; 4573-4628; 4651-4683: -3.1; 216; 225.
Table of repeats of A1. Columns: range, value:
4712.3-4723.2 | 244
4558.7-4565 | 247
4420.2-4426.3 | 201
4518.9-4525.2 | 226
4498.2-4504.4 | 234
